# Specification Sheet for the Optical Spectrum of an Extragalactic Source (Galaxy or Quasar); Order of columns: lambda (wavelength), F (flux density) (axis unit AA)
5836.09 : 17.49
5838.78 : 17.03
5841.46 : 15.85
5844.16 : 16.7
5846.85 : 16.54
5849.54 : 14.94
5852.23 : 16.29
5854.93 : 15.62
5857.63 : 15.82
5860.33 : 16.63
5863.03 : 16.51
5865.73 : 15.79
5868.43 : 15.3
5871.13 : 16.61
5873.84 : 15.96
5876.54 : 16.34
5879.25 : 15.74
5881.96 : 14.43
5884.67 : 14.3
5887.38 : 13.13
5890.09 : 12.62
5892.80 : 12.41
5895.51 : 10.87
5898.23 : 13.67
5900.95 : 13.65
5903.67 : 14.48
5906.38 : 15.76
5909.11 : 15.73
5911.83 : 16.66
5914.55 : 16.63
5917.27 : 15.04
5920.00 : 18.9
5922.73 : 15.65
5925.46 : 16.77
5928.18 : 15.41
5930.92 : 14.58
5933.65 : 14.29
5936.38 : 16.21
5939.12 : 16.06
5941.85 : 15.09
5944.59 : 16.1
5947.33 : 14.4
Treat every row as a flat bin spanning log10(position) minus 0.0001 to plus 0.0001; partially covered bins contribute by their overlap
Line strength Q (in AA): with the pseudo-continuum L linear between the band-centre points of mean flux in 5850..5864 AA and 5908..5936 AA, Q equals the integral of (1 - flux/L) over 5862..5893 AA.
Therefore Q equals 2.0 AA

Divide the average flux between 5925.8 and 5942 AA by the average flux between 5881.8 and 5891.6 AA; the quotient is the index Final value 1.14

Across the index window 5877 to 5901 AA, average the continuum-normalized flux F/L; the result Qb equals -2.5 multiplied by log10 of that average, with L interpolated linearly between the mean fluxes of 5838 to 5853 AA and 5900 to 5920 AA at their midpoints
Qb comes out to 0.17 mag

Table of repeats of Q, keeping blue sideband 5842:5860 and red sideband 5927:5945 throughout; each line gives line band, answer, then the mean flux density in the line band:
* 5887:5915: 2.71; 14.1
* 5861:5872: -0.12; 16.1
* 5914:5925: -0.78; 16.6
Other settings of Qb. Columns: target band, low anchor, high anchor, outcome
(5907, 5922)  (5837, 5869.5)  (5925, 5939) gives -0.06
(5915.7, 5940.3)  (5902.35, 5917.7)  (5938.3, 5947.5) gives -0.02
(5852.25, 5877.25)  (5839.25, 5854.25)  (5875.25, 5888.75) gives -0.04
